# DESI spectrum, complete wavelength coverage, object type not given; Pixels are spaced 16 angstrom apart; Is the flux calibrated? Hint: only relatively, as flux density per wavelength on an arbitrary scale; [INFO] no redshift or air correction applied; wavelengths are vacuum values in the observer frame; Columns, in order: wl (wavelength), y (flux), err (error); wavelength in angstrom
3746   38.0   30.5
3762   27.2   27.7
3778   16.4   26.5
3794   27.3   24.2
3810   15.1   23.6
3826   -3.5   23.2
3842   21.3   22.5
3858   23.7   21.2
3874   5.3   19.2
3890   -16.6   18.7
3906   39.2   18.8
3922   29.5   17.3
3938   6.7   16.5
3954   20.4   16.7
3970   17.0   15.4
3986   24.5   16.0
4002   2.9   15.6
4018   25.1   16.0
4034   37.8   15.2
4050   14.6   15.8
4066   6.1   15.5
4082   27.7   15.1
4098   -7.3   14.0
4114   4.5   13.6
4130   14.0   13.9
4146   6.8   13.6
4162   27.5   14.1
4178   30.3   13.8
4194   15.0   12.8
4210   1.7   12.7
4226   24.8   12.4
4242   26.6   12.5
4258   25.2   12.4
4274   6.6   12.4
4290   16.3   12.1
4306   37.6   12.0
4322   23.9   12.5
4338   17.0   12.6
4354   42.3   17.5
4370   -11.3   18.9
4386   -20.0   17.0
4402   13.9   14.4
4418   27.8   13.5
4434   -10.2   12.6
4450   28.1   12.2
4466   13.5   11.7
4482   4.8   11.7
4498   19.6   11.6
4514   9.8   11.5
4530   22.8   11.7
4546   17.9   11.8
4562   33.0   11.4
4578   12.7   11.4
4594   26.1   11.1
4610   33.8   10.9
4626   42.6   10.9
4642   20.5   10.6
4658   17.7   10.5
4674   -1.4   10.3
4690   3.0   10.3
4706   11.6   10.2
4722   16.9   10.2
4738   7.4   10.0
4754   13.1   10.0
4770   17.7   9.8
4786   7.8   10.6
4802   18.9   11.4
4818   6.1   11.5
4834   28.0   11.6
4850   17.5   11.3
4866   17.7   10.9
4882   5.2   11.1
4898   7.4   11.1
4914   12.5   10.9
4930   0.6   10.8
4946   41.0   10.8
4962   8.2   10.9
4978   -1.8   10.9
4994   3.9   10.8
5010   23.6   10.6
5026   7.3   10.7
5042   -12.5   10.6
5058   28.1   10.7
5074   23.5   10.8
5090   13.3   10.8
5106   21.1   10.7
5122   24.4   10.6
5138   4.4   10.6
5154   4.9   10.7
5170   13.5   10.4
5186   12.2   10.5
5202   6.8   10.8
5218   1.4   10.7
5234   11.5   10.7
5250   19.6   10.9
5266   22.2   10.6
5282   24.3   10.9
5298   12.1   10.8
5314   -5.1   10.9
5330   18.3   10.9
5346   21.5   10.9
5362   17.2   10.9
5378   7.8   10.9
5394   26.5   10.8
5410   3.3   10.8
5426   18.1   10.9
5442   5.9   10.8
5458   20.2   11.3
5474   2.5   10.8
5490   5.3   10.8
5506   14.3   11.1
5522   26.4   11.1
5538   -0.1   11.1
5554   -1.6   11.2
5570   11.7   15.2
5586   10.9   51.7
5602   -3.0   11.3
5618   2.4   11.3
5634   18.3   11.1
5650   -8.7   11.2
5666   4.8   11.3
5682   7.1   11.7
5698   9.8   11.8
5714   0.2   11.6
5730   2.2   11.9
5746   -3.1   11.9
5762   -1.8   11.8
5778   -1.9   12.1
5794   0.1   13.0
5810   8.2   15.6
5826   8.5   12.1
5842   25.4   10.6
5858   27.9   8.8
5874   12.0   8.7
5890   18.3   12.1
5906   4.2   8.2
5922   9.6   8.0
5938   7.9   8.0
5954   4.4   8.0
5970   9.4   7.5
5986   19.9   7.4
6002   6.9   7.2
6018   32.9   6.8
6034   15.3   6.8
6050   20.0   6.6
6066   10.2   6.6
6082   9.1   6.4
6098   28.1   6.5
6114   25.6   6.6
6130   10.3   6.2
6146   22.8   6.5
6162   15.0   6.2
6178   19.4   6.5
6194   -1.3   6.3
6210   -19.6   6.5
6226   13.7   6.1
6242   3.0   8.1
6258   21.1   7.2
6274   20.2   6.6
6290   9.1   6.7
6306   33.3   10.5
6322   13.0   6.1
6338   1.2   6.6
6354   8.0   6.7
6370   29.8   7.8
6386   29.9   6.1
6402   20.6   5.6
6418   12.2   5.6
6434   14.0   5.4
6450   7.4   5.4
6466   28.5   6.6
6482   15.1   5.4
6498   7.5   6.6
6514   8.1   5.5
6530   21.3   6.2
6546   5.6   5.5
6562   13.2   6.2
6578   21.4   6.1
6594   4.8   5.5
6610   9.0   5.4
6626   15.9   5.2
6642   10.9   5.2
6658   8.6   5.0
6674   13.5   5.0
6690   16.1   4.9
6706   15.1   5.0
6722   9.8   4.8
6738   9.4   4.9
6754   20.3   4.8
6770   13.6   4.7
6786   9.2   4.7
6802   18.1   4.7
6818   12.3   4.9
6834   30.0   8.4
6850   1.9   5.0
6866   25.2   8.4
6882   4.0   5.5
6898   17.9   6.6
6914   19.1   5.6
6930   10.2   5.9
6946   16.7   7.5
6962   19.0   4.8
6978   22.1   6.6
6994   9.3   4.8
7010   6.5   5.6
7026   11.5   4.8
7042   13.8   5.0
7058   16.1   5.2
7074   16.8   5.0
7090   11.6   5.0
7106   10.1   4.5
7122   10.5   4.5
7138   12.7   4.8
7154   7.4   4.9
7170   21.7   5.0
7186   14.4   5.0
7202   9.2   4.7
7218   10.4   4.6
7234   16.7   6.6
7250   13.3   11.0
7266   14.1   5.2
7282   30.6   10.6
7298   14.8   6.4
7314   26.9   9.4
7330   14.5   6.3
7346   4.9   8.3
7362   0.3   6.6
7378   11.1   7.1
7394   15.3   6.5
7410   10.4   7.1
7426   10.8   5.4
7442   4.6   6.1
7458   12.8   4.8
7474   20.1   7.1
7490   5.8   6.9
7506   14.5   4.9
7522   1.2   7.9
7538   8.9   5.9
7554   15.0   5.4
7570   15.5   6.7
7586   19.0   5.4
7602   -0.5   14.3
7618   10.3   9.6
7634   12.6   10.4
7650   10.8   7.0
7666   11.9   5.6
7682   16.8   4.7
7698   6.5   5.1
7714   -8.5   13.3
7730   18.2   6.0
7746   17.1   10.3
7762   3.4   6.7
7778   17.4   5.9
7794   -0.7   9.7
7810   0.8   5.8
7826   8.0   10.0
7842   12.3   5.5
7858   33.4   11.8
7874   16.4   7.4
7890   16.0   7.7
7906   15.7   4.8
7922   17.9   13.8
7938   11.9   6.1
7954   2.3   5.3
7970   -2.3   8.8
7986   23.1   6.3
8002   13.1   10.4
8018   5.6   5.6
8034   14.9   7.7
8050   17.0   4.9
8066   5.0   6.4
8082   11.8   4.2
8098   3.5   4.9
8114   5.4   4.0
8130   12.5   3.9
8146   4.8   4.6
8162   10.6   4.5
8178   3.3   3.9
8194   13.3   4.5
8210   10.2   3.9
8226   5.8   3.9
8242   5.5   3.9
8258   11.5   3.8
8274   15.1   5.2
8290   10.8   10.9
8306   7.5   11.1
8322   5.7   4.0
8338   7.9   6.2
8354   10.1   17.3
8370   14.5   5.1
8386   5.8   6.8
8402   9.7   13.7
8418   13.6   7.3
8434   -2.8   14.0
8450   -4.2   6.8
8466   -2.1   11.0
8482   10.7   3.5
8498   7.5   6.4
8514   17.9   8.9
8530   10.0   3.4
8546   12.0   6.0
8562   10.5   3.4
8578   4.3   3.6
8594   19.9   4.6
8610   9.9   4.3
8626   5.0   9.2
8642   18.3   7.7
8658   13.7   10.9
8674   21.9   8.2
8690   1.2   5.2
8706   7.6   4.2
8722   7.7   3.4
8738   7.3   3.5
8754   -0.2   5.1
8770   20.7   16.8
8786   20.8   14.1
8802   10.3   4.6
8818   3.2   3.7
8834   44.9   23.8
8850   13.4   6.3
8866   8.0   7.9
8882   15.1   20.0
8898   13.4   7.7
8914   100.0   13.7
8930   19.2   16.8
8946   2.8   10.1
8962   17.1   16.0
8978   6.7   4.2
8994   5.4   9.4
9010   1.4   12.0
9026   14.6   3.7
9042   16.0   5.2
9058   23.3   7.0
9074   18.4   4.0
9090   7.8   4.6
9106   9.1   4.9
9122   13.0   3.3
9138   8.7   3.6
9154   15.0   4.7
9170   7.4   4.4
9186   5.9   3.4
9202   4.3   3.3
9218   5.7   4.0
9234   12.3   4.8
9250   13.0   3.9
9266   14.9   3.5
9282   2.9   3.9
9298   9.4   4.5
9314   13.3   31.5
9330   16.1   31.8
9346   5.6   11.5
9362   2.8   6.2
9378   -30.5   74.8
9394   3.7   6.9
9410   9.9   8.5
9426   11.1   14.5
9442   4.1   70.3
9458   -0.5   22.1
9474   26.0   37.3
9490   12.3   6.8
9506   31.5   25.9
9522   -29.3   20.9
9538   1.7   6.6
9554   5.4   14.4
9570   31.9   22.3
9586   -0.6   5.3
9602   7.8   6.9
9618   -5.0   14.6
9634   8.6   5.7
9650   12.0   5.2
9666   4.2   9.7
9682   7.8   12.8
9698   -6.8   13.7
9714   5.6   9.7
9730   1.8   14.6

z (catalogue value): 1.391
